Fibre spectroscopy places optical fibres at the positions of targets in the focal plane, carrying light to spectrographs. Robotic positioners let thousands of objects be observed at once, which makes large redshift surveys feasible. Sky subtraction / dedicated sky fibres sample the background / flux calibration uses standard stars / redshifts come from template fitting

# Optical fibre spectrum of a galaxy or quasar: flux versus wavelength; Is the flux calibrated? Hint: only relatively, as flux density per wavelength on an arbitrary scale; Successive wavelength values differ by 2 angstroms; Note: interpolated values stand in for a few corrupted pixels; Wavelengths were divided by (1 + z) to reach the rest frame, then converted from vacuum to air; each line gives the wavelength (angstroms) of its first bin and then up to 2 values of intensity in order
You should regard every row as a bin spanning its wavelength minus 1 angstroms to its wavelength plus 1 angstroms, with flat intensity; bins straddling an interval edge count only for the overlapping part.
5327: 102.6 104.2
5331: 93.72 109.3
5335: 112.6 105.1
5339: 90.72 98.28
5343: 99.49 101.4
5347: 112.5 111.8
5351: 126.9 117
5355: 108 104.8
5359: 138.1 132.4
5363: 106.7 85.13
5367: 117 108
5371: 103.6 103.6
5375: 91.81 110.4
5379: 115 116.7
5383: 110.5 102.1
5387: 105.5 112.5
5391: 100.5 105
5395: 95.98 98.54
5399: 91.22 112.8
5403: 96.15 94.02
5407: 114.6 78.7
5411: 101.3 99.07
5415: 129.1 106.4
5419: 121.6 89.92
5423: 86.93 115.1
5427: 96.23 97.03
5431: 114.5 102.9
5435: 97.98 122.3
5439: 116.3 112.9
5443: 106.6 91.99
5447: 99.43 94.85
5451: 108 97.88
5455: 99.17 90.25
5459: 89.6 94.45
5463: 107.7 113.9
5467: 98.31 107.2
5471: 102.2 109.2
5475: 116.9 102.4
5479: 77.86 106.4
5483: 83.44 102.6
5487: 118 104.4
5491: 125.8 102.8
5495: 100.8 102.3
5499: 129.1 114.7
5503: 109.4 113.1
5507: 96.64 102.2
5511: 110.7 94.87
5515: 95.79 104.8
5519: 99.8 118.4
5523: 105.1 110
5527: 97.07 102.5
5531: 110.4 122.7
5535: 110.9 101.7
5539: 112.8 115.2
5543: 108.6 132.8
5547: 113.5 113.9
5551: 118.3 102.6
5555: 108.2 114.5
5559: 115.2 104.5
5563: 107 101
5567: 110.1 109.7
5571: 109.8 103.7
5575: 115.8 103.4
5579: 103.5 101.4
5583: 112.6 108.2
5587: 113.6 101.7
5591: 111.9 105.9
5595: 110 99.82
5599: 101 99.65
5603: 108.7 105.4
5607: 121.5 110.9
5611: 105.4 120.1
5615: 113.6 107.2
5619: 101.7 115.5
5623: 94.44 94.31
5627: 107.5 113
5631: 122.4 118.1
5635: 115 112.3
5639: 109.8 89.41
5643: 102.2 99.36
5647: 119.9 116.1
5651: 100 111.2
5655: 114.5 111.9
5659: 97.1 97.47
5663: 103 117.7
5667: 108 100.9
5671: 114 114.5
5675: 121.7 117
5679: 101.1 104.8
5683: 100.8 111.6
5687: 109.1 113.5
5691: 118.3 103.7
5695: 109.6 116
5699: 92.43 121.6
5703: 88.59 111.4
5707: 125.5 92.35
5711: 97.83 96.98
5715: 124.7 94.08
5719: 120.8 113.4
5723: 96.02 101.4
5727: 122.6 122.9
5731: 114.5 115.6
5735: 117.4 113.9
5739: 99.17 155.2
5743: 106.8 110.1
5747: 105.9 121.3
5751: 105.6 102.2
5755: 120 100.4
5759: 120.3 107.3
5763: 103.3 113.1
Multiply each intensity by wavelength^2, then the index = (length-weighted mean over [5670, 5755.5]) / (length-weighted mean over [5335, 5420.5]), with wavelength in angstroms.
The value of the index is 1.17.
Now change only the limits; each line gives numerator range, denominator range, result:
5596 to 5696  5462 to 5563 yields 1.06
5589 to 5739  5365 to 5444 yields 1.14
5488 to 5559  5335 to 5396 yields 1.07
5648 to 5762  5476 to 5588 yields 1.09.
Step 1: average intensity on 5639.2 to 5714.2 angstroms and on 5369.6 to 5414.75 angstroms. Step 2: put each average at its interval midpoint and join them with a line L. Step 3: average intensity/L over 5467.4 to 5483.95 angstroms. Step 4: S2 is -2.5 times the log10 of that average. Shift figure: 0.04 mag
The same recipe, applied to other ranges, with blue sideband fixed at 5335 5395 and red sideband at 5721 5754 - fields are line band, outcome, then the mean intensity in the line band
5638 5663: 0.064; 106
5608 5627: 0.045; 107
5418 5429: 0.077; 102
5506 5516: 0.104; 100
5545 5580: 0.010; 110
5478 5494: 0.073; 103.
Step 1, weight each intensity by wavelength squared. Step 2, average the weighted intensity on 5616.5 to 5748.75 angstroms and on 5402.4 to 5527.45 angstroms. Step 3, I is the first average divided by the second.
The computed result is 1.14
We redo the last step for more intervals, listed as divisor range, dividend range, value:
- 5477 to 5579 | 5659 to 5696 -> 1.07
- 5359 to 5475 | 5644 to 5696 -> 1.15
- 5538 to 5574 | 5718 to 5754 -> 1.09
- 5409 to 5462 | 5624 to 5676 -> 1.15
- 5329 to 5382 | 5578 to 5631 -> 1.09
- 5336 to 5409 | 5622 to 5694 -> 1.13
